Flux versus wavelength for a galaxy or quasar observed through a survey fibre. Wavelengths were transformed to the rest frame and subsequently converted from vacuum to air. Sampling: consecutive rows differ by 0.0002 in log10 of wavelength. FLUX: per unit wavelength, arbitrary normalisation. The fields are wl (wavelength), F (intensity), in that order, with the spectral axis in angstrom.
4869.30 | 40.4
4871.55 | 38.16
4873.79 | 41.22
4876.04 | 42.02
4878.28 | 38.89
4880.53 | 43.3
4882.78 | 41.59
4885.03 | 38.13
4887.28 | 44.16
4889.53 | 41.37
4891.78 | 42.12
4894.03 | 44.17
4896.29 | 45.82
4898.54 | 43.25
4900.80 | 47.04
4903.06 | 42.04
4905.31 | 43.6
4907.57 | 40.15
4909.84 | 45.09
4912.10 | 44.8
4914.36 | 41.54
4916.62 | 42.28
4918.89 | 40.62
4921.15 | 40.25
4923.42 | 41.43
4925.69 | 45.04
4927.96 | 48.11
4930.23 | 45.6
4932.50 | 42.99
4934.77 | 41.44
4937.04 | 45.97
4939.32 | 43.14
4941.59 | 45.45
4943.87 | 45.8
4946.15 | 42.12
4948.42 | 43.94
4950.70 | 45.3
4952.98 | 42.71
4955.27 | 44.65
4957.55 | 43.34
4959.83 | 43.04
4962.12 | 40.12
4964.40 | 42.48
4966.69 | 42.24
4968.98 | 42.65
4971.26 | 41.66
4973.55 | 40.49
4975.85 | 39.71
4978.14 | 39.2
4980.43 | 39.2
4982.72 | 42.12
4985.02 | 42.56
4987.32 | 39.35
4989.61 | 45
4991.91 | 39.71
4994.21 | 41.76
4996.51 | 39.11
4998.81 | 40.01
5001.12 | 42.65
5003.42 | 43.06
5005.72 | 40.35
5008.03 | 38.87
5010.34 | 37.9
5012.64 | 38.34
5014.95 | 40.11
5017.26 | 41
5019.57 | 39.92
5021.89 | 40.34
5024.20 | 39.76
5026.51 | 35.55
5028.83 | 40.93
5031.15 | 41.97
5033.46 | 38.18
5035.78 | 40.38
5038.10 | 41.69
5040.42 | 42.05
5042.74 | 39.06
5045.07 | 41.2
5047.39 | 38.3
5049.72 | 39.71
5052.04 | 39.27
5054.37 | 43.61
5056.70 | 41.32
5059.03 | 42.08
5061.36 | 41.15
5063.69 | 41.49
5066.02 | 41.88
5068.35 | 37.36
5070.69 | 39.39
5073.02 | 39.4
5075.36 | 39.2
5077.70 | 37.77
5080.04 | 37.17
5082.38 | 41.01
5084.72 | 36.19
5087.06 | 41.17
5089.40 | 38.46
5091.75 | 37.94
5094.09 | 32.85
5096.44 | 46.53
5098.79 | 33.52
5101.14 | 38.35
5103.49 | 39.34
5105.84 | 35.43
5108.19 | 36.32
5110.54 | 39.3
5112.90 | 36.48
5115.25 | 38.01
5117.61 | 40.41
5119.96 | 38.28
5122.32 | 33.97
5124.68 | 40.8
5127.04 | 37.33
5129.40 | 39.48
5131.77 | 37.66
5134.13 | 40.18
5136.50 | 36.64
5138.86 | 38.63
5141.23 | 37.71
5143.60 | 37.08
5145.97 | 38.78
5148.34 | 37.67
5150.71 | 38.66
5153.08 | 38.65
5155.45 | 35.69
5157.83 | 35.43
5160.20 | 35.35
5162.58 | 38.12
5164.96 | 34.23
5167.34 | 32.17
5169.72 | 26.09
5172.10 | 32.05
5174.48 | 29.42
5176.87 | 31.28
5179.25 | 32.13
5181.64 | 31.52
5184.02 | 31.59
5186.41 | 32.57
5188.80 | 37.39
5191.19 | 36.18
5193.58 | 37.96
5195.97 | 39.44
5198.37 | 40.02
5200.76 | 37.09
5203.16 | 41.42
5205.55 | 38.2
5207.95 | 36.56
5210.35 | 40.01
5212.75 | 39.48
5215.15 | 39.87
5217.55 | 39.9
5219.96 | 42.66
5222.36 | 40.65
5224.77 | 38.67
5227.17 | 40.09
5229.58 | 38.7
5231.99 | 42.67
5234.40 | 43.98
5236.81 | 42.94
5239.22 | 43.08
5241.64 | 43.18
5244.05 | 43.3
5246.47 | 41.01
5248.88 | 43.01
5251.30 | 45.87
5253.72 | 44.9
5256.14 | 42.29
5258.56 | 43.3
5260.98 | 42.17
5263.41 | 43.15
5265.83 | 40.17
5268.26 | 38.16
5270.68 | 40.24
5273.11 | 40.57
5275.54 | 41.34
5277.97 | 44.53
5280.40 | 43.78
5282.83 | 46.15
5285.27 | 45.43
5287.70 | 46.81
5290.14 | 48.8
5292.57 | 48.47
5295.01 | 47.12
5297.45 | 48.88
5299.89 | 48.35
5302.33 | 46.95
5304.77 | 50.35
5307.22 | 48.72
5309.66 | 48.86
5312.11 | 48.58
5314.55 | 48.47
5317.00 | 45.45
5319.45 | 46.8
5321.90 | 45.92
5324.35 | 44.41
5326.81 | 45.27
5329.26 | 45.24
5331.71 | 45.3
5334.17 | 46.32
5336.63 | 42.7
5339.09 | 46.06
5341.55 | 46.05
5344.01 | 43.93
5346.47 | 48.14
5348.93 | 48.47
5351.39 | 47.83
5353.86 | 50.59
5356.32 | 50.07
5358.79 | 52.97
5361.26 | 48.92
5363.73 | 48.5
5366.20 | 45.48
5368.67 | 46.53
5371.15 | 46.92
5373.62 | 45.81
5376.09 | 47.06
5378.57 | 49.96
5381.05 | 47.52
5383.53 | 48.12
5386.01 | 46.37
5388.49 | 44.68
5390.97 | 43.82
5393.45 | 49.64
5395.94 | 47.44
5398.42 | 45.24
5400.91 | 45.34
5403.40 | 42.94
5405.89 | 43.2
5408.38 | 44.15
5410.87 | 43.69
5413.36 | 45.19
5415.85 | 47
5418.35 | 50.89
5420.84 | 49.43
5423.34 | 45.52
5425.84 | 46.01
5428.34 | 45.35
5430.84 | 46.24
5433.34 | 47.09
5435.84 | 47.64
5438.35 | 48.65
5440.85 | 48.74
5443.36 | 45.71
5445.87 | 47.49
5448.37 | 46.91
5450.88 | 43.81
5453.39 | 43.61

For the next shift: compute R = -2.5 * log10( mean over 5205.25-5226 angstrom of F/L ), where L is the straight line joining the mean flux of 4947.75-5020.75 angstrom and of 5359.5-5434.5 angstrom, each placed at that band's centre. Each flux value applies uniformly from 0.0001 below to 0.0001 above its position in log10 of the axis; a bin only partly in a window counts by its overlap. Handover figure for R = 0.119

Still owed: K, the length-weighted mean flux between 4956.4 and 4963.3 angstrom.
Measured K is 42.2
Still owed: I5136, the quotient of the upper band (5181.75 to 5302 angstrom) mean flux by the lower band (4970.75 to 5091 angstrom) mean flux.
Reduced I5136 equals 1.0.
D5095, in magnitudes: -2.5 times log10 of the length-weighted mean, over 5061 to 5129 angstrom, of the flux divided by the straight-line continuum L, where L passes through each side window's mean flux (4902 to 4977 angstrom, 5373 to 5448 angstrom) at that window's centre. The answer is 0.15 mag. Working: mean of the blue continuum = 43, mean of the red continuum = 46.5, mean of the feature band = 38.5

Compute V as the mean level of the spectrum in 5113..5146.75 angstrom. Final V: 38.1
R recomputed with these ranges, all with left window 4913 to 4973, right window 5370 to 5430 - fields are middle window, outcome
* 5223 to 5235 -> 0.11 mag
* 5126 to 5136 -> 0.16 mag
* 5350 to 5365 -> -0.09 mag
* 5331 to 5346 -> 0.02 mag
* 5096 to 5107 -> 0.16 mag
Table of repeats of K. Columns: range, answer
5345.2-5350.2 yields 48.3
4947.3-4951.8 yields 44.6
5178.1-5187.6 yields 32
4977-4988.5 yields 40.5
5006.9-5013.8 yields 38.4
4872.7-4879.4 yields 40.7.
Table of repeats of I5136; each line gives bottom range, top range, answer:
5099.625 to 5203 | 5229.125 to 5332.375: 1.23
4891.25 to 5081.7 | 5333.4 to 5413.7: 1.12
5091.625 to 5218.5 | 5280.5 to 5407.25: 1.28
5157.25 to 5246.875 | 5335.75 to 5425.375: 1.25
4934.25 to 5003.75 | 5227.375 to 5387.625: 1.08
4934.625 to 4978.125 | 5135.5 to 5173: 0.84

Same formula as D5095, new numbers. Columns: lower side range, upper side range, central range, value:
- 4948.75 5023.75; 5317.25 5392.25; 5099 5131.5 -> 0.14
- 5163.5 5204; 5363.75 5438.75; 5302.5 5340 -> -0.11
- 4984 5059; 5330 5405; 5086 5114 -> 0.11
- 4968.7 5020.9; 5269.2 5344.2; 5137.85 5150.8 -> 0.14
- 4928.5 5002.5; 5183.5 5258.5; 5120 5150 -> 0.08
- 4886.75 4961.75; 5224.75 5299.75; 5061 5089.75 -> 0.11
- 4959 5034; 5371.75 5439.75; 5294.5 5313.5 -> -0.08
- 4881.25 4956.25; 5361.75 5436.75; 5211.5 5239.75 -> 0.11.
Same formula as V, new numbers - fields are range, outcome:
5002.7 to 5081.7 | 40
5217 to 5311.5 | 43.9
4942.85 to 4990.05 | 42.2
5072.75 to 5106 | 38.3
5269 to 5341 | 46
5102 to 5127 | 37.8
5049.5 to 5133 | 38.9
